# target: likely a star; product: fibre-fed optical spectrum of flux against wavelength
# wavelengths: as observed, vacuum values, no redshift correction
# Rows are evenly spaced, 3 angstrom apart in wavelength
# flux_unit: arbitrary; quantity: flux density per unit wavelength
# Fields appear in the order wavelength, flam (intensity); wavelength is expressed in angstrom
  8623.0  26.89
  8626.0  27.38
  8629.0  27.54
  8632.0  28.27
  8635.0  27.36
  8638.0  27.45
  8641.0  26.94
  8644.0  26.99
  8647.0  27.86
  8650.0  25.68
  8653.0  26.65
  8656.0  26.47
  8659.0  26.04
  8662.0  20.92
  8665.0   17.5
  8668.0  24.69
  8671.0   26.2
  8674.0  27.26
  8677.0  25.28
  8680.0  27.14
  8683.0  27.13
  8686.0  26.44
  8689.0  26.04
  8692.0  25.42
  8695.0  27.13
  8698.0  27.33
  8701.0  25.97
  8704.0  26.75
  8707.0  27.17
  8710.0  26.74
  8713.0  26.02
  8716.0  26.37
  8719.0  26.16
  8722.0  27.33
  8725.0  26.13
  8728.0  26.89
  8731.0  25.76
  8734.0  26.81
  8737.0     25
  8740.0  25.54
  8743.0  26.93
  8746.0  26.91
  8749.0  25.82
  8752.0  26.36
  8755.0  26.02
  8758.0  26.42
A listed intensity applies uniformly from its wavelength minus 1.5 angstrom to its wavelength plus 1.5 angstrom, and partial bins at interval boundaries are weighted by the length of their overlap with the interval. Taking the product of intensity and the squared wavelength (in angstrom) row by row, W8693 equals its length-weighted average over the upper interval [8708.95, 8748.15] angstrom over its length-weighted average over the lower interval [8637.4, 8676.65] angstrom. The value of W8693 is 1.1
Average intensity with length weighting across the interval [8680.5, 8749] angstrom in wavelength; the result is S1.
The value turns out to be 26.4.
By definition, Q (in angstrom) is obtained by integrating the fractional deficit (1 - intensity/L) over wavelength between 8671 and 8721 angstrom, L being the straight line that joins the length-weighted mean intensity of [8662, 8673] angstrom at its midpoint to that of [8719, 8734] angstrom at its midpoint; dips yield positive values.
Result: -4.1 angstrom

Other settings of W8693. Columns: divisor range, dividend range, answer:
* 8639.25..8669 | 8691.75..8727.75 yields 1.08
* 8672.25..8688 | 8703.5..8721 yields 1.00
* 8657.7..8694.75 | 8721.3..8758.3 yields 1.06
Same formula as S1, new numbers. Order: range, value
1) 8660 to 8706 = 25.4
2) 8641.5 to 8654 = 26.8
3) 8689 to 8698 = 26.4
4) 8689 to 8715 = 26.5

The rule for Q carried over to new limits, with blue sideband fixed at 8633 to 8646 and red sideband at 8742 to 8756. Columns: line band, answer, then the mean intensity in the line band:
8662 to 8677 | 1.81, 23.8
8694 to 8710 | -0.05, 26.8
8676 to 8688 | 0.18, 26.5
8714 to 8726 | 0.06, 26.5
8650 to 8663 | 0.90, 25.3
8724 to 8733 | 0.09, 26.3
